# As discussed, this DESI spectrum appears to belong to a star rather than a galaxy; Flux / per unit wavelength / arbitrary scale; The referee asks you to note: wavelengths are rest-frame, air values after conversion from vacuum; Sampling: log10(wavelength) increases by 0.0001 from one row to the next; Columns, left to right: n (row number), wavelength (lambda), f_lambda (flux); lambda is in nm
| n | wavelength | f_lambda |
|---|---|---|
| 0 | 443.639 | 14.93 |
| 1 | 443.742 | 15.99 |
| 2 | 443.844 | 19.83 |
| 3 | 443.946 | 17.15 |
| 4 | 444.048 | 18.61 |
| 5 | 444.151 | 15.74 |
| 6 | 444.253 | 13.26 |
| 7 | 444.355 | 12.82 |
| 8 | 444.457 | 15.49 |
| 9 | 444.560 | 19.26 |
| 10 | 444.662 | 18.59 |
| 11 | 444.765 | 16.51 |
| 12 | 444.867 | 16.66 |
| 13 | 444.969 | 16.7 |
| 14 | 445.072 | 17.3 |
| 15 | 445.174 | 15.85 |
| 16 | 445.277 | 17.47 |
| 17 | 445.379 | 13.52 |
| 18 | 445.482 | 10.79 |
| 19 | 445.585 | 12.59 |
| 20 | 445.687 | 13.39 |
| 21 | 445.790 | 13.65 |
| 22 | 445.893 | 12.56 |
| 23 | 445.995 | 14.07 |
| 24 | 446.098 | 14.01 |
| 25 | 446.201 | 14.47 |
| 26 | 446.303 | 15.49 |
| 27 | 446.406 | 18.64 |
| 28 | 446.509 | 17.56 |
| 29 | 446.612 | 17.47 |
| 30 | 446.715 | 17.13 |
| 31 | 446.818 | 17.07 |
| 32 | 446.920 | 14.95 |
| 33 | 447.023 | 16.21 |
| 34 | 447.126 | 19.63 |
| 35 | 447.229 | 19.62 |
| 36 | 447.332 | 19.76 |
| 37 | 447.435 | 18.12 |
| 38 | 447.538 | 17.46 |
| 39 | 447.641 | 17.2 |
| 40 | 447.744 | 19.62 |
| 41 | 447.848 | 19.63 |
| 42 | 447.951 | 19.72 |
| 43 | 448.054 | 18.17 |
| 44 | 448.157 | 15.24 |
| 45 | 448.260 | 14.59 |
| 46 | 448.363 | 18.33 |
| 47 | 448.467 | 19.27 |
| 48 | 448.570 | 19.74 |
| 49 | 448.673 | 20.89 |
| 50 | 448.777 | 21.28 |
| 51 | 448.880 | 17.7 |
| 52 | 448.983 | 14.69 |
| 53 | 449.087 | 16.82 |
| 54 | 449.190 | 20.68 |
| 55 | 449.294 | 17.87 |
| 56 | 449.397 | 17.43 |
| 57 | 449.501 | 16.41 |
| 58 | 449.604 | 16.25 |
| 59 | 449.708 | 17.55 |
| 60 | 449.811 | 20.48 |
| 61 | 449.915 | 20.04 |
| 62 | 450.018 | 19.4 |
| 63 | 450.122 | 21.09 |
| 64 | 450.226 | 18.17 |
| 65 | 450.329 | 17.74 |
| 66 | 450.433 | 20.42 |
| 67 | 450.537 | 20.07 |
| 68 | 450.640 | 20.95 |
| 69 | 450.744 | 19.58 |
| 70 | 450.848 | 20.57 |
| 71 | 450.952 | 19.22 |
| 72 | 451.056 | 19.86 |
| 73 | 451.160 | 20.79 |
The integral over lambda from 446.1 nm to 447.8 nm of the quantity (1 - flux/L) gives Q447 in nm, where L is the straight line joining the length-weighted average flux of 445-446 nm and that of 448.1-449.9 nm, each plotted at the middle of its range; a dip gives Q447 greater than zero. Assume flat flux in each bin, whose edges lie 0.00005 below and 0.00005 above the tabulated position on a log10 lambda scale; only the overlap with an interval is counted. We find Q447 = -0.179 nm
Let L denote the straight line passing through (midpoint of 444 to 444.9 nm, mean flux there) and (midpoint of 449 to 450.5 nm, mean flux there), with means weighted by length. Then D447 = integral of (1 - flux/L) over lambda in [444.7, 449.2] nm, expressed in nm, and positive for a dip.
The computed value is 0.14 nm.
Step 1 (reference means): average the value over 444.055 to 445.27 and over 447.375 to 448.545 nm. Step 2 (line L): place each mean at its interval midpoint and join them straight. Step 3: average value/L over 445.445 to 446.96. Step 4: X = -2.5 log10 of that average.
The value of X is 0.15 mag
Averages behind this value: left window 16.3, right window 18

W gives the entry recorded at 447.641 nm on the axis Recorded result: 17.2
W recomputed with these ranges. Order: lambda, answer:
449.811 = 20.48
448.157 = 15.24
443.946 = 17.15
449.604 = 16.25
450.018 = 19.4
